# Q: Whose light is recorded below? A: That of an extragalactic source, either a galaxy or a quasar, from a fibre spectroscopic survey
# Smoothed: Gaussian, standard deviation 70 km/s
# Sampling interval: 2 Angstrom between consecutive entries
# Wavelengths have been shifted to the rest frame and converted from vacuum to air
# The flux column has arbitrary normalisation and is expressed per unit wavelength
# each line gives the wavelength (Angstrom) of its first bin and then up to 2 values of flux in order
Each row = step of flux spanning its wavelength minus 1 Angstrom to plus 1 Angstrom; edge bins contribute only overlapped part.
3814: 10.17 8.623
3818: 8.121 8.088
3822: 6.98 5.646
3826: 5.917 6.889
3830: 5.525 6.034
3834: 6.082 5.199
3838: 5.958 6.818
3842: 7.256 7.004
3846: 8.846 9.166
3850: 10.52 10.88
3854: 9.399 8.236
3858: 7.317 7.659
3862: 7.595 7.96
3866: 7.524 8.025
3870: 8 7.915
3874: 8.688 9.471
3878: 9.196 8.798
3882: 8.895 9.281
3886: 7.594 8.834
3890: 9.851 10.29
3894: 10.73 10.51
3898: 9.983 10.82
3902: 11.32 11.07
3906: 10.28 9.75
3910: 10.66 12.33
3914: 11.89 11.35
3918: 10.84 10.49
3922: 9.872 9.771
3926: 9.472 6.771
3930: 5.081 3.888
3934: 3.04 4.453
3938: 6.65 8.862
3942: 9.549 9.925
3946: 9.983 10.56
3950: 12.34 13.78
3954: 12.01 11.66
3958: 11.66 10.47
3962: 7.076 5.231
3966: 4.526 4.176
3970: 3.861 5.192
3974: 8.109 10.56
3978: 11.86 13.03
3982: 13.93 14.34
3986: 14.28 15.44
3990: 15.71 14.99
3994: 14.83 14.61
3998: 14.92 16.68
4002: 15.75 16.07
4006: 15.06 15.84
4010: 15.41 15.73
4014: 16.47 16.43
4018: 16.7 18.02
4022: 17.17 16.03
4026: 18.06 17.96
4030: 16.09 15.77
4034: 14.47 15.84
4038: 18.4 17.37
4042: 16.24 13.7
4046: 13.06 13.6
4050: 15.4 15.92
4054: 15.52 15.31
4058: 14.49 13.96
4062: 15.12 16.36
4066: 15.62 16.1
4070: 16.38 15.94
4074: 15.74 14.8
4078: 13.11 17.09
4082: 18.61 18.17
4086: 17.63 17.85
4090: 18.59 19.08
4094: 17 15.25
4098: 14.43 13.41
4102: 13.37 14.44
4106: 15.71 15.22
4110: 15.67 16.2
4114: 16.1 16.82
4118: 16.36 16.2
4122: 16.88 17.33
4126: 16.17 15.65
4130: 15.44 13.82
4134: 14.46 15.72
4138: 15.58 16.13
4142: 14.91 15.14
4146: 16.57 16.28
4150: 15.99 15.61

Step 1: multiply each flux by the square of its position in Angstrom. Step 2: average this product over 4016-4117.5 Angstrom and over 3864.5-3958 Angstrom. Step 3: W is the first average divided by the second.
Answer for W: 1.8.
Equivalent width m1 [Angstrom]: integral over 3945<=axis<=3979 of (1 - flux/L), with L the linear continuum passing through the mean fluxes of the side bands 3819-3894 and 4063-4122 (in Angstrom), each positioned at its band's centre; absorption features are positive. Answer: 7.48 Angstrom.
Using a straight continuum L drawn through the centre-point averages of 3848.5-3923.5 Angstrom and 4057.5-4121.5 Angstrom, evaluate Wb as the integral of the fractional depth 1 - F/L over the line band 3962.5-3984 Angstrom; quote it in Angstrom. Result 7.1 Angstrom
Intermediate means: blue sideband 9.56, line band 8.32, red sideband 16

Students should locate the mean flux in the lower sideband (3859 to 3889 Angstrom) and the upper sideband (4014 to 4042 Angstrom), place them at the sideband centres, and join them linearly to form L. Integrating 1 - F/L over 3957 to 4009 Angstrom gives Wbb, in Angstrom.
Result 9.49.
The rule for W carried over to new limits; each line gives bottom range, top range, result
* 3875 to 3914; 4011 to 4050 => 1.72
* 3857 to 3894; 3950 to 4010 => 1.48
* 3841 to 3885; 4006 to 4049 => 2.05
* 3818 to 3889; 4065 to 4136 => 2.32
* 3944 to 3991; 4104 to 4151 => 1.64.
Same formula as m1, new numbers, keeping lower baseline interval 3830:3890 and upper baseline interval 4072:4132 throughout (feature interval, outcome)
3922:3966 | 9.2 Angstrom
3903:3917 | -1.9 Angstrom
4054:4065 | -0.3 Angstrom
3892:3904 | -1.7 Angstrom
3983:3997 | -2.8 Angstrom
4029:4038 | -1.3 Angstrom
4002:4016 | -3.0 Angstrom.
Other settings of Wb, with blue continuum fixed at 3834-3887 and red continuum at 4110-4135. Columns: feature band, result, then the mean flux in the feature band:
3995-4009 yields -3.6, 15.6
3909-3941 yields 4.9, 8.46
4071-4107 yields -2.9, 16.1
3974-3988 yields -1.3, 12.8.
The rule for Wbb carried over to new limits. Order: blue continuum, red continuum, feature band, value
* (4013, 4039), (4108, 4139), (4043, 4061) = 2.1 Angstrom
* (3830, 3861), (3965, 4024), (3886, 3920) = -2.2 Angstrom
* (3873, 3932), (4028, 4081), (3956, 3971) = 6.2 Angstrom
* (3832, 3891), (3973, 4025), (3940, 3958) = 2.0 Angstrom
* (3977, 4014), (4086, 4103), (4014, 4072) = -1.3 Angstrom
